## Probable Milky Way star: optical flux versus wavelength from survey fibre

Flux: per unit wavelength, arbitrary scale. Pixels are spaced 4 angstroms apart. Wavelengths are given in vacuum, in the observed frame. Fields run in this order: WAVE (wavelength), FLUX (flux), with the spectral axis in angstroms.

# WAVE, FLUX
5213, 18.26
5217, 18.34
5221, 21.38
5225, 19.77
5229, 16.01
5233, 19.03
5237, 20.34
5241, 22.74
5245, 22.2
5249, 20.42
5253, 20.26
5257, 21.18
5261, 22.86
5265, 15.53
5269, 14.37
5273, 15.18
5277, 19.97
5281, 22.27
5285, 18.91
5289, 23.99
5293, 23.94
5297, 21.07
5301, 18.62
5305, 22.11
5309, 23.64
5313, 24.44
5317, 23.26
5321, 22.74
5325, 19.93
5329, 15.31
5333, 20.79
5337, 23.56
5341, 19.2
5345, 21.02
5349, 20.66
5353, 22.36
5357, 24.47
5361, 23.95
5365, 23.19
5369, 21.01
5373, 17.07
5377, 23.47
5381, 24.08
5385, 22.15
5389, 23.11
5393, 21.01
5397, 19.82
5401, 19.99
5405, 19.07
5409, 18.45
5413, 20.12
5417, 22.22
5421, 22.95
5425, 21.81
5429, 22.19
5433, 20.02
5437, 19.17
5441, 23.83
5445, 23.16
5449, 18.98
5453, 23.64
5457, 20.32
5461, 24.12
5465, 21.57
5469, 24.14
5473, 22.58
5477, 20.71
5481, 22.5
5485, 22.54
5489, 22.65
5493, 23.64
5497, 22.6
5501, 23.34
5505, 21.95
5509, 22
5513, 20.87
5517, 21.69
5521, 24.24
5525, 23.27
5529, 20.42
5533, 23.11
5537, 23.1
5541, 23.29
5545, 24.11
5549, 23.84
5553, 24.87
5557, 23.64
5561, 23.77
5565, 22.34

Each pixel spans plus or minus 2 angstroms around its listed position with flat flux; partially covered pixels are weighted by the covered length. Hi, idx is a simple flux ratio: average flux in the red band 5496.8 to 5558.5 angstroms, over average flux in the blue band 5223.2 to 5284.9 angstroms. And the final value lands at 1.2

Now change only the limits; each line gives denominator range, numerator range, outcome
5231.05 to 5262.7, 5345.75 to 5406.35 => 1.03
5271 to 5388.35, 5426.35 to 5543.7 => 1.04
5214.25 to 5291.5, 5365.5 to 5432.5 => 1.07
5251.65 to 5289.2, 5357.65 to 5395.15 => 1.15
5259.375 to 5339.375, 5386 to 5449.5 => 1.02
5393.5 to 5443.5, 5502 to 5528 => 1.07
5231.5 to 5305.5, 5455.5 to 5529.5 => 1.11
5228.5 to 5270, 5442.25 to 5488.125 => 1.12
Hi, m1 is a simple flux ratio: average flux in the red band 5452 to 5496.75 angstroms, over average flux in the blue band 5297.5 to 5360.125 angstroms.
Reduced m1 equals 1.0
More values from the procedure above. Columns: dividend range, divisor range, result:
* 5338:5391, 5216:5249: 1.10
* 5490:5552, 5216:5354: 1.11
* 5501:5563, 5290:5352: 1.07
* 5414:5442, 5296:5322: 0.97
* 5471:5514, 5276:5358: 1.04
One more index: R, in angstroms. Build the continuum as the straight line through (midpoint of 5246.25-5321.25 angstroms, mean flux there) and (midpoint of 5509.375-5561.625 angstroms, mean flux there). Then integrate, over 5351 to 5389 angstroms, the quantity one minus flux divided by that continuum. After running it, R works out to -1.6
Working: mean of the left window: 20.7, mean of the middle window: 22.5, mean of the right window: 23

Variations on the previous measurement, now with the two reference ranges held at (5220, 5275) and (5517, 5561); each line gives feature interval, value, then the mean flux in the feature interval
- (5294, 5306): -0.4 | 20.8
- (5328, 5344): 0.4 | 20.1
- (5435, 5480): 0.4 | 22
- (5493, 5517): 0.7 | 22.2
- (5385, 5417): 1.4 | 20.5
